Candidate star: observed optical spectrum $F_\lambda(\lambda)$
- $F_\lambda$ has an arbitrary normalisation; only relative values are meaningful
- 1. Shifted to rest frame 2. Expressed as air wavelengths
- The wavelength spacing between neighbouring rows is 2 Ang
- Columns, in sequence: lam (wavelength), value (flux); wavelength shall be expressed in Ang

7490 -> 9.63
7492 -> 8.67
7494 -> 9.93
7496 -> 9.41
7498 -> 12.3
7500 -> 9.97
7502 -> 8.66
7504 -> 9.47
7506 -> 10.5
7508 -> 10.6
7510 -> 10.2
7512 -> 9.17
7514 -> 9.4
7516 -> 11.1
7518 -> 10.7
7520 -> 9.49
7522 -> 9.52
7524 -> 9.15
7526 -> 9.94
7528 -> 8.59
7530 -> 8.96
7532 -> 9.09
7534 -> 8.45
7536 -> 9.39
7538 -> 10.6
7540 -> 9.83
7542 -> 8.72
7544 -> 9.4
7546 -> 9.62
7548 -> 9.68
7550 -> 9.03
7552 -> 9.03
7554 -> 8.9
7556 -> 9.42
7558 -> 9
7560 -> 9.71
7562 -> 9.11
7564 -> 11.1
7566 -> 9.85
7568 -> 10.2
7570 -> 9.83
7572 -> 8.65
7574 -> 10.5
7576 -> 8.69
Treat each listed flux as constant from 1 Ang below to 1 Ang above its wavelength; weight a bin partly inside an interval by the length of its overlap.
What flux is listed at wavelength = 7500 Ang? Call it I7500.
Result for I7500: 9.97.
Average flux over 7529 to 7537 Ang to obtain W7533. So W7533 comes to 8.97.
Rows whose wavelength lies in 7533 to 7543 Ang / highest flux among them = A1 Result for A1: 10.6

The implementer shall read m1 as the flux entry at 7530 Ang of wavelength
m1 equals 8.96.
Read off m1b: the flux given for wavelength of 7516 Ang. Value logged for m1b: 11.1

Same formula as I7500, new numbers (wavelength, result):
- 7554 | 8.9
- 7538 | 10.6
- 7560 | 9.71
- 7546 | 9.62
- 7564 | 11.1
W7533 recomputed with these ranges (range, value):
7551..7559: 9.09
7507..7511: 10.4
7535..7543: 9.63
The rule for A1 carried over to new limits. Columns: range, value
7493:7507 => 12.3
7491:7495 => 9.93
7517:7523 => 10.7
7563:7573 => 11.1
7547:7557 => 9.68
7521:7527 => 9.94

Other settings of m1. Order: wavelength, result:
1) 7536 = 9.39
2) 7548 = 9.68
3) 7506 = 10.5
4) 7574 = 10.5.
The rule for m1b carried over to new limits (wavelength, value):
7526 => 9.94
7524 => 9.15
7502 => 8.66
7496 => 9.41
